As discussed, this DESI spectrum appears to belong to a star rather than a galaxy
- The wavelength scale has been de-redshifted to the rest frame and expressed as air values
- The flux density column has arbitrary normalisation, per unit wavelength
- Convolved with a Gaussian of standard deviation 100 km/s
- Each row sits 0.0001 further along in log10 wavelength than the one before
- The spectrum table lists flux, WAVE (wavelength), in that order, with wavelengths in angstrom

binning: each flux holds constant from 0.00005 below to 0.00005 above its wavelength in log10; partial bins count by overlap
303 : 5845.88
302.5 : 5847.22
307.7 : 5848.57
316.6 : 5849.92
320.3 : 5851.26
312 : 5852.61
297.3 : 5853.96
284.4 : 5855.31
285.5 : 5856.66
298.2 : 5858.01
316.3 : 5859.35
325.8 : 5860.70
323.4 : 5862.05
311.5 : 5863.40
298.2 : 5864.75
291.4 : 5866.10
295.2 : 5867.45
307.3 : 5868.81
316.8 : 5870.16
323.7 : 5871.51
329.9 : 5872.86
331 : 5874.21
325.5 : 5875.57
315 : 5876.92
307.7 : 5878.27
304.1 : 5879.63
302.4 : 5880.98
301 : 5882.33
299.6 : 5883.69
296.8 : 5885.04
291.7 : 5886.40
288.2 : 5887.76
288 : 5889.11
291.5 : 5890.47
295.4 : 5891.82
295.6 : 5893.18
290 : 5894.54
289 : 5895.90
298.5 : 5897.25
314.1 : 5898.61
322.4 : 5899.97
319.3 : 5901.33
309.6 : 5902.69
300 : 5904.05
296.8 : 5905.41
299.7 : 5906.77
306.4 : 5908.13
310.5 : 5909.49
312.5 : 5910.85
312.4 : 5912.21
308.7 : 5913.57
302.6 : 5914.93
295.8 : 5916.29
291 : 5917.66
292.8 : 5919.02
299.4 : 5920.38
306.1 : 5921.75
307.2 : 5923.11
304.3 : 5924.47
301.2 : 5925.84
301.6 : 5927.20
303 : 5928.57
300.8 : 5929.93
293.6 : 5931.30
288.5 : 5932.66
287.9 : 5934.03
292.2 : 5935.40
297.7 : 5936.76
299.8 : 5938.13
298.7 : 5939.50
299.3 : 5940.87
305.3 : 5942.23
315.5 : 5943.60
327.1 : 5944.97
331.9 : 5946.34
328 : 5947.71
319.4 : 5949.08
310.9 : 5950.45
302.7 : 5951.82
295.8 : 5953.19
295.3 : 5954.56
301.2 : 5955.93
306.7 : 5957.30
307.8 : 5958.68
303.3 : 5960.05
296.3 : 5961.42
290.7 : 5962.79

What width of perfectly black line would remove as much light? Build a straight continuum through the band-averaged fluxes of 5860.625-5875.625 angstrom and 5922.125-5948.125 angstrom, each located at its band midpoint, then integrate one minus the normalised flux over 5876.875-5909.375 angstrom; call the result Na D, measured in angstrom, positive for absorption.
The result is 1.0 angstrom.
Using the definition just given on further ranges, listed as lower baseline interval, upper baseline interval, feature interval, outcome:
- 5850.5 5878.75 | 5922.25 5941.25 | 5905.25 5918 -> -0.10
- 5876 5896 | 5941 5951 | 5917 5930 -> 0.42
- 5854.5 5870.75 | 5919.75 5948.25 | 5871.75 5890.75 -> -0.10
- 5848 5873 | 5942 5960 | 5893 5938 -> 1.21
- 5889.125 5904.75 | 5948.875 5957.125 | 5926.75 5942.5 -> 0.31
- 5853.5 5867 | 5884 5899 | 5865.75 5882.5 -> -0.73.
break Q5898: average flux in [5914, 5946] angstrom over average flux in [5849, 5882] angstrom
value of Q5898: 0.97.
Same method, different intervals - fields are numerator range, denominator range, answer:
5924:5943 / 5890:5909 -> 0.99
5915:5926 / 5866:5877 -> 0.95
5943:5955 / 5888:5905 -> 1.05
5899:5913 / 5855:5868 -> 1.02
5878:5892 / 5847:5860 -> 0.98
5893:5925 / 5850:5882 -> 0.98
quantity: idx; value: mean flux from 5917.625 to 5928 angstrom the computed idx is 301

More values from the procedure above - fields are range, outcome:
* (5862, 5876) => 313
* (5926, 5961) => 304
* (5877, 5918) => 302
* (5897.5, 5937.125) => 303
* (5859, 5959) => 305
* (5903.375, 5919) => 303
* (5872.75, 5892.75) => 304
